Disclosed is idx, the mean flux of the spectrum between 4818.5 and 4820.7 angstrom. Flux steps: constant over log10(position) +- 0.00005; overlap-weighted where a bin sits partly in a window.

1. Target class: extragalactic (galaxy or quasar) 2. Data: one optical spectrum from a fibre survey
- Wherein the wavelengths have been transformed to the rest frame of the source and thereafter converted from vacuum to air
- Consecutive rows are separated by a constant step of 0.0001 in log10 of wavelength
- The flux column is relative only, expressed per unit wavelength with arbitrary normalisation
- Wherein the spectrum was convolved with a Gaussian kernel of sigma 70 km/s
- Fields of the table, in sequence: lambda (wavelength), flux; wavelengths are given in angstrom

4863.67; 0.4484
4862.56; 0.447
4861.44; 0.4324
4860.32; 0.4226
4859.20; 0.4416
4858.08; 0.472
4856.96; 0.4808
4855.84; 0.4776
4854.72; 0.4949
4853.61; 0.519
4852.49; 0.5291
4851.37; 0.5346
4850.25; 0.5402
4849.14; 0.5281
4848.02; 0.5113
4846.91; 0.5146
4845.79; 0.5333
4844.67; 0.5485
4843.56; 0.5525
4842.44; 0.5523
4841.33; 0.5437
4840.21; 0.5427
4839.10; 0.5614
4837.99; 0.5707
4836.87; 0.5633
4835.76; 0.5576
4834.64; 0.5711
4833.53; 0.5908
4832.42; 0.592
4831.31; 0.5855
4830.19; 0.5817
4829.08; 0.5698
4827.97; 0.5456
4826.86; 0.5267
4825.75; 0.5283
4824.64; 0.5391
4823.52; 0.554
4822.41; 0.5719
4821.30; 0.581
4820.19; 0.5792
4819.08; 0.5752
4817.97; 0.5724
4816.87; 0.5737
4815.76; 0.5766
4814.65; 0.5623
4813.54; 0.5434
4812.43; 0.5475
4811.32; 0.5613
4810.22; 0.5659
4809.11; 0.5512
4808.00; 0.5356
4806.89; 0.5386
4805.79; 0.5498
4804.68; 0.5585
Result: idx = 0.577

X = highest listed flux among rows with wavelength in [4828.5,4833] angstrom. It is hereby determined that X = 0.592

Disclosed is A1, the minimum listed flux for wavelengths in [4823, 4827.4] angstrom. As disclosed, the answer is 0.5267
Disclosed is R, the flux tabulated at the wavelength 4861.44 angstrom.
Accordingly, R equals 0.4324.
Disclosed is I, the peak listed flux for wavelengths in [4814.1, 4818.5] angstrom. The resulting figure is 0.5766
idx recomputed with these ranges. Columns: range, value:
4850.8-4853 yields 0.531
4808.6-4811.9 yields 0.56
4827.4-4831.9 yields 0.571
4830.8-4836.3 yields 0.58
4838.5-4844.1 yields 0.551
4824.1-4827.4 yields 0.532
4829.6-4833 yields 0.586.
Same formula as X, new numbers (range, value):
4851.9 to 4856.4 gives 0.5291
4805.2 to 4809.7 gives 0.5512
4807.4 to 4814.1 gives 0.5659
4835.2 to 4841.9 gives 0.5707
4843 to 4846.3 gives 0.5525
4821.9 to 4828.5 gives 0.5719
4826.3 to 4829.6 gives 0.5698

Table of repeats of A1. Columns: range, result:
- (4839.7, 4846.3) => 0.5333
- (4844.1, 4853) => 0.5113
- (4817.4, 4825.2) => 0.5391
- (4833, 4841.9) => 0.5427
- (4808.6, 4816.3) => 0.5434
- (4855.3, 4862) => 0.4226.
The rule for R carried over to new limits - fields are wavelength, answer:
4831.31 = 0.5855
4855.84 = 0.4776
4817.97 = 0.5724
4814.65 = 0.5623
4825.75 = 0.5283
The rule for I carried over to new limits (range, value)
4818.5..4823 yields 0.581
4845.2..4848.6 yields 0.5333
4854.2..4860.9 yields 0.4949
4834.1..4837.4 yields 0.5711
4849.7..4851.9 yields 0.5402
